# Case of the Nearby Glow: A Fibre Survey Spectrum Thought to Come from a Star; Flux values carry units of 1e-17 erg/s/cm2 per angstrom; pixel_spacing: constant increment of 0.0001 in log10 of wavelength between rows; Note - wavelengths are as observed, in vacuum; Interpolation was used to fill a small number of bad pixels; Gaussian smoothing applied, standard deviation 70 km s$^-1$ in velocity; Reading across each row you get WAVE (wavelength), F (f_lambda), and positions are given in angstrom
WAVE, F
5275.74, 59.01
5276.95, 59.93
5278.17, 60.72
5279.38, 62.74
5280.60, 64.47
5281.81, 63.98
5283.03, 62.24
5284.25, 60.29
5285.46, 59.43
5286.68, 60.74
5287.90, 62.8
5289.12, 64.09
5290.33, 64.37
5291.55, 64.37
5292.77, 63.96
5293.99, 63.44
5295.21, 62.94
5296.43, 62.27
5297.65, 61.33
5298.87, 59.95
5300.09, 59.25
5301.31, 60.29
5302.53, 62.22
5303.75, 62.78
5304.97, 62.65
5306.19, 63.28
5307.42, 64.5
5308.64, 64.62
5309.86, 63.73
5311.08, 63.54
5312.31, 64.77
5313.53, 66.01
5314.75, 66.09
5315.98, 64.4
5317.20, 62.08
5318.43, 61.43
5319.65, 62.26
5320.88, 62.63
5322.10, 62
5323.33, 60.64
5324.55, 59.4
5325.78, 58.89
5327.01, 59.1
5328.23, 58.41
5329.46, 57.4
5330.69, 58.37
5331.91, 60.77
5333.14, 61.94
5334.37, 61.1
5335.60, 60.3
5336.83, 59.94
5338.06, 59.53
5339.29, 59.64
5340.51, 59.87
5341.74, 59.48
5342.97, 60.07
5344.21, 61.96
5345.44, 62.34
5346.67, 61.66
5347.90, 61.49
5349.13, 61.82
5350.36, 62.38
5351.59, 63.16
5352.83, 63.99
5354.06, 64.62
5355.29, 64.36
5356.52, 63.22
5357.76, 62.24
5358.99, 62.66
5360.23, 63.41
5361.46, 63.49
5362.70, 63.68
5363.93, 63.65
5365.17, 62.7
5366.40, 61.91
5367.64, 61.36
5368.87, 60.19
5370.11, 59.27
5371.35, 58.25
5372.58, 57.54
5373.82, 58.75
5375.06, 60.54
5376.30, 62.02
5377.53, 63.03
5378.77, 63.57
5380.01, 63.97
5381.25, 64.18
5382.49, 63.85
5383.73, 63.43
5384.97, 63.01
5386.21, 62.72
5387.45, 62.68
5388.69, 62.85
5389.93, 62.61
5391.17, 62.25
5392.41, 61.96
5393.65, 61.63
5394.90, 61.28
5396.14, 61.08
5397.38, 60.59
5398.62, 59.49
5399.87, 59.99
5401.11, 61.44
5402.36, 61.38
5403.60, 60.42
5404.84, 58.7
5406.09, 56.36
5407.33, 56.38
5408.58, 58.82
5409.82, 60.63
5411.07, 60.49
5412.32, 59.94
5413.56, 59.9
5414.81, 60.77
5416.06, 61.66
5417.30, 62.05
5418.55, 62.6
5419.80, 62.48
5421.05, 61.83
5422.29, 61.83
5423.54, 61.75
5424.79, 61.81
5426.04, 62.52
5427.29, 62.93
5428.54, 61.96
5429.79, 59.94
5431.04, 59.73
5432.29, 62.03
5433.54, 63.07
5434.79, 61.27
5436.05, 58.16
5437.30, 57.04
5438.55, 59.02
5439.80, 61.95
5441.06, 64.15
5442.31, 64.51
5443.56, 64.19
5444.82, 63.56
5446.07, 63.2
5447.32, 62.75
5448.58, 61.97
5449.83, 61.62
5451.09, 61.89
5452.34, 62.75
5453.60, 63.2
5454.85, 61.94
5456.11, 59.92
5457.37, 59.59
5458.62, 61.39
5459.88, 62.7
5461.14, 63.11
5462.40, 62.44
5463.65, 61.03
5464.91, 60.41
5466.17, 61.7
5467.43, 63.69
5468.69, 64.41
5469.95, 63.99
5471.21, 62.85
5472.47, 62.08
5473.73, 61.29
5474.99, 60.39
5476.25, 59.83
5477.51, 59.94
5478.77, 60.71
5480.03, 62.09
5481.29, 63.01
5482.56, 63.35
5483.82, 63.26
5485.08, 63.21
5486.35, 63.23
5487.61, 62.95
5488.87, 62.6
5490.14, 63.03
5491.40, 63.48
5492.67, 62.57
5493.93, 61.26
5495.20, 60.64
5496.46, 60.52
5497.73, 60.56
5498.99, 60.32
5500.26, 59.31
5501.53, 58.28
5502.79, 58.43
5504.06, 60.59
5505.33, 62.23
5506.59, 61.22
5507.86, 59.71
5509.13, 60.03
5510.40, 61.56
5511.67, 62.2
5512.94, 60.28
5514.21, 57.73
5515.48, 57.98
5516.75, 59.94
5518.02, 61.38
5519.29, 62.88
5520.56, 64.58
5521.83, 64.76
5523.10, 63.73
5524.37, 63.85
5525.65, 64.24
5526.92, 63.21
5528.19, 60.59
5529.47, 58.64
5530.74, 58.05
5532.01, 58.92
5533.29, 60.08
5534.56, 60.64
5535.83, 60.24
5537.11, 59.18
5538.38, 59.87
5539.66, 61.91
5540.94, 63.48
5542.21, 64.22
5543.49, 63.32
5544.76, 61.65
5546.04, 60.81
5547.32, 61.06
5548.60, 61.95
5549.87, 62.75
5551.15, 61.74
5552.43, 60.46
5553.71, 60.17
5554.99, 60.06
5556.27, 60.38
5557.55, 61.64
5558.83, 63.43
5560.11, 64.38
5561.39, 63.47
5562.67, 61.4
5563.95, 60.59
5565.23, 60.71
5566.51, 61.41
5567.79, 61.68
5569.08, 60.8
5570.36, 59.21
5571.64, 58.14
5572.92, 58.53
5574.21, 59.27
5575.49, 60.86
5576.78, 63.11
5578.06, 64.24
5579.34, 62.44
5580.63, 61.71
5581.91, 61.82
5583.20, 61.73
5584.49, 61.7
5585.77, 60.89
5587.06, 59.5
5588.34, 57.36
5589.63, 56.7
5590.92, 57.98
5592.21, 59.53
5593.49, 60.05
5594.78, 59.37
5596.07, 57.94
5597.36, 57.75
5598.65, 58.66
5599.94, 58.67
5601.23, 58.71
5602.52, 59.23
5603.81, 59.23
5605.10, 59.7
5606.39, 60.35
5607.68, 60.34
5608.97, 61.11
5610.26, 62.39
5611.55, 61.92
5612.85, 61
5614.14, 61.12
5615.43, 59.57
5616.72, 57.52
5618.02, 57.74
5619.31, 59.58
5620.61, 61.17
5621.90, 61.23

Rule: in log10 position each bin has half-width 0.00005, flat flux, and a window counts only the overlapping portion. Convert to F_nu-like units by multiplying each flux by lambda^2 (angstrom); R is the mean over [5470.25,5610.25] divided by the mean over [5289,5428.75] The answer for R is 1.1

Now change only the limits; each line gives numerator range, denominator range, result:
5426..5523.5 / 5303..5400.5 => 1.04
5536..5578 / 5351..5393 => 1.05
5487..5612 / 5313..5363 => 1.07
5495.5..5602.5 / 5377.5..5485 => 1.03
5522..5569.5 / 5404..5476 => 1.04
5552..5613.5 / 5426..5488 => 1.02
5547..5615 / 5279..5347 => 1.08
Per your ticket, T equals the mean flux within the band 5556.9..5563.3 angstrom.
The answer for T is 62.9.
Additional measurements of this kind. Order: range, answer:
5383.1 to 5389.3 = 62.9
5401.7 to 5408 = 58.6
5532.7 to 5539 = 60.1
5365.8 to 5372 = 60.2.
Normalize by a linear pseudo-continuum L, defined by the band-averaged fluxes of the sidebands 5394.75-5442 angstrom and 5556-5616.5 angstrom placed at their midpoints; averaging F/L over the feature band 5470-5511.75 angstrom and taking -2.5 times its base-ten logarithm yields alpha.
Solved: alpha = -0.01 mag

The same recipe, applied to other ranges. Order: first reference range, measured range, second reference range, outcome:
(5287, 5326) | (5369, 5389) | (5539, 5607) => 0.01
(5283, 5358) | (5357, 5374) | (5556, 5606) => 0.00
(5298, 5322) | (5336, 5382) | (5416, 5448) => 0.01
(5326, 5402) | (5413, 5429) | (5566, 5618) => -0.01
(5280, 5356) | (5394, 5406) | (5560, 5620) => 0.02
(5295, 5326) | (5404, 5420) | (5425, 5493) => 0.04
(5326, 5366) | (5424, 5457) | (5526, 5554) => -0.01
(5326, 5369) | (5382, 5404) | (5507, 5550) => -0.01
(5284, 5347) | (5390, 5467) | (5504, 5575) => 0.00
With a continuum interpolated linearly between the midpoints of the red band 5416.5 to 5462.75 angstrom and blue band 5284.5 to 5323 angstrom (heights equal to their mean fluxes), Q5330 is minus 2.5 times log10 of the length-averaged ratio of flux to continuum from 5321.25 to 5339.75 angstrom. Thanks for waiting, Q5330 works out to 0.05 mag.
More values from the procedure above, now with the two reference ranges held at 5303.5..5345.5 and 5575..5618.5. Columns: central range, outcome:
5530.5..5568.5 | -0.018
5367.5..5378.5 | 0.020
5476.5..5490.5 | -0.030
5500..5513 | 0.003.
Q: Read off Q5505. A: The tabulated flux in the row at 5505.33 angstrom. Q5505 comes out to 62.23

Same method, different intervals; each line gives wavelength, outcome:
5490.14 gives 63.03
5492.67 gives 62.57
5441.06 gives 64.15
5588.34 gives 57.36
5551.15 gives 61.74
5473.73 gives 61.29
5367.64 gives 61.36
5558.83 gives 63.43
